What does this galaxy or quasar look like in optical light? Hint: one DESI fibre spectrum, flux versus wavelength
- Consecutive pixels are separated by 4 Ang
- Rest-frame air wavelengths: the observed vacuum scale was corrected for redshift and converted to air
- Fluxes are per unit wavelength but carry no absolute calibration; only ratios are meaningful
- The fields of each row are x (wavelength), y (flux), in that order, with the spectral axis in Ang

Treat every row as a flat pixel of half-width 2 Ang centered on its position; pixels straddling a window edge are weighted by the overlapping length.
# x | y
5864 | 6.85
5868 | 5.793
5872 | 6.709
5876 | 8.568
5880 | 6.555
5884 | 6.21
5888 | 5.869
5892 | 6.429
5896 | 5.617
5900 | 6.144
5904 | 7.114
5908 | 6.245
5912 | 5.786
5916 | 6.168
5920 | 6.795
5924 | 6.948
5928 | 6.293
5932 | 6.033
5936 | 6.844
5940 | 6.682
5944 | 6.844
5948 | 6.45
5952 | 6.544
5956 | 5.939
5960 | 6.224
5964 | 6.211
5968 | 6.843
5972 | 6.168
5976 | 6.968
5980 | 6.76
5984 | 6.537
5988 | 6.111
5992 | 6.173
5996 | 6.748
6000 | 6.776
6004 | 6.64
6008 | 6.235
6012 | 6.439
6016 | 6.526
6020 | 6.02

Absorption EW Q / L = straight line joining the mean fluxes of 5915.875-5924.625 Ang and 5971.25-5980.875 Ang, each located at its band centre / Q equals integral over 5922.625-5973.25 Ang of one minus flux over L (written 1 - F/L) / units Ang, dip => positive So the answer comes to 1.7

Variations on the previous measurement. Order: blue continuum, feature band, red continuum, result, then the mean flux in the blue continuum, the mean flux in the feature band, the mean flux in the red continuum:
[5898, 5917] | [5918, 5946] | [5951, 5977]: -1.31 Ang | 6.3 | 6.63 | 6.39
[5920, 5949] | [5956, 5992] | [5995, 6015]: 0.80 Ang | 6.6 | 6.43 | 6.56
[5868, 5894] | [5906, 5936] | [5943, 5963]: 0.62 Ang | 6.65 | 6.36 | 6.37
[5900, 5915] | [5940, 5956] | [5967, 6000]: -0.23 Ang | 6.34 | 6.54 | 6.54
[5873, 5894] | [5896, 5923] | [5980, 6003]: 1.34 Ang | 6.73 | 6.34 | 6.5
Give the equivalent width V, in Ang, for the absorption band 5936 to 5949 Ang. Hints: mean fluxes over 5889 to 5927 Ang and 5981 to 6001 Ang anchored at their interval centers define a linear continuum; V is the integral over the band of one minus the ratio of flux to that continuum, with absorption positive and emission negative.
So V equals -0.62 Ang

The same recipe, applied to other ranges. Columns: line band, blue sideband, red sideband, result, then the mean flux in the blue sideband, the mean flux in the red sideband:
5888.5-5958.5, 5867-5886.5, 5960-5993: 2.6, 6.79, 6.47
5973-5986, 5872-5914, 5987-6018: -0.5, 6.47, 6.47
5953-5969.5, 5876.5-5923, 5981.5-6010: 0.3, 6.36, 6.47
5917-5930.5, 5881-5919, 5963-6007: -0.7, 6.2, 6.54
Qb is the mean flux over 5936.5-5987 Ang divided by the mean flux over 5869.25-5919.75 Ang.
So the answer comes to 1.0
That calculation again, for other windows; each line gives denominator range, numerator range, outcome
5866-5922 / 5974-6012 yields 1.02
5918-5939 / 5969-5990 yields 0.99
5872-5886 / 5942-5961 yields 0.91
